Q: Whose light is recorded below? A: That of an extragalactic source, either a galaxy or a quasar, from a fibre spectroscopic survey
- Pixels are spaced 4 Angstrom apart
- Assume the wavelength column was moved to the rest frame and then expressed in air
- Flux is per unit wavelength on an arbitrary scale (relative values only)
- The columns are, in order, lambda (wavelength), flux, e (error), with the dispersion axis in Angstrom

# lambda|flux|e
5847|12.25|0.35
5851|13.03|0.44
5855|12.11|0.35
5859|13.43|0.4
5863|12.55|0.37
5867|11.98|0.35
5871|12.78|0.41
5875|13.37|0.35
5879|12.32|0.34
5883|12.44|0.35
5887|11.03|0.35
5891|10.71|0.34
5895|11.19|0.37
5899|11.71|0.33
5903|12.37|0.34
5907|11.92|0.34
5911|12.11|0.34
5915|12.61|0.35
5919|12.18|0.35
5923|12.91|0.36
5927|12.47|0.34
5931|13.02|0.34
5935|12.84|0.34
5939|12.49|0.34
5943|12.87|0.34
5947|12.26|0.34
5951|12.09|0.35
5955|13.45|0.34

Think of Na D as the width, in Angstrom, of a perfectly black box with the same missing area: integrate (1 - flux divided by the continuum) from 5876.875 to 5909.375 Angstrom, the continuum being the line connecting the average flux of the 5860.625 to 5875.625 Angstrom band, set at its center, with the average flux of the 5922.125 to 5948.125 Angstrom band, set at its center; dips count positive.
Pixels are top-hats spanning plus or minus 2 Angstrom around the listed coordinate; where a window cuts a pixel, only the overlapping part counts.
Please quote 2.4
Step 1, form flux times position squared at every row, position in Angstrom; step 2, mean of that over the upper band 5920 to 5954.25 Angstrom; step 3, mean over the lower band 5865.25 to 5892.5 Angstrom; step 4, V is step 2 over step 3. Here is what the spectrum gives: 1.1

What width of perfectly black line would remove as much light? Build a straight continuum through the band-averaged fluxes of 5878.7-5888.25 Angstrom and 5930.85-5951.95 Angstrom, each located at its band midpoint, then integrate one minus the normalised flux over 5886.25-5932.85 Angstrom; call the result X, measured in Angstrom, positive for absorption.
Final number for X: 0.72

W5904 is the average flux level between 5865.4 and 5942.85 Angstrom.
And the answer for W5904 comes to 12.3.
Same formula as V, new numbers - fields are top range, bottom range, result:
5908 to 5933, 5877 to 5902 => 1.09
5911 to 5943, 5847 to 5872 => 1.02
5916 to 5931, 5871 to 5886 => 1.01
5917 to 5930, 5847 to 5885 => 1.01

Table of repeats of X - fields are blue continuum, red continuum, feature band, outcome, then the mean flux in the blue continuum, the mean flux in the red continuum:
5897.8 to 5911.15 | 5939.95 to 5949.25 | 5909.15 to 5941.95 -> -0.76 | 12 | 12.5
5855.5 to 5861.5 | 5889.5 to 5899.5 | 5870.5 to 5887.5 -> -0.72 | 13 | 11.2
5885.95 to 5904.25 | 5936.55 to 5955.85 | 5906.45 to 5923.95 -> -0.72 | 11.4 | 12.6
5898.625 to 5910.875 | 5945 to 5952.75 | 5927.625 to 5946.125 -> -0.92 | 12.1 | 12.2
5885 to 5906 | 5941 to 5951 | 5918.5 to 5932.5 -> -0.74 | 11.4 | 12.5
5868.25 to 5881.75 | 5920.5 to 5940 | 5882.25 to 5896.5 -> 1.68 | 12.8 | 12.7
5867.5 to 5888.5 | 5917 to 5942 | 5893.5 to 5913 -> 1.01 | 12.4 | 12.7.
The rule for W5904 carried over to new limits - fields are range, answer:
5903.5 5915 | 12.2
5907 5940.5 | 12.5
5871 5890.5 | 12.2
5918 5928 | 12.6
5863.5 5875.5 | 12.6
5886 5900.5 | 11.2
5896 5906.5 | 11.9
